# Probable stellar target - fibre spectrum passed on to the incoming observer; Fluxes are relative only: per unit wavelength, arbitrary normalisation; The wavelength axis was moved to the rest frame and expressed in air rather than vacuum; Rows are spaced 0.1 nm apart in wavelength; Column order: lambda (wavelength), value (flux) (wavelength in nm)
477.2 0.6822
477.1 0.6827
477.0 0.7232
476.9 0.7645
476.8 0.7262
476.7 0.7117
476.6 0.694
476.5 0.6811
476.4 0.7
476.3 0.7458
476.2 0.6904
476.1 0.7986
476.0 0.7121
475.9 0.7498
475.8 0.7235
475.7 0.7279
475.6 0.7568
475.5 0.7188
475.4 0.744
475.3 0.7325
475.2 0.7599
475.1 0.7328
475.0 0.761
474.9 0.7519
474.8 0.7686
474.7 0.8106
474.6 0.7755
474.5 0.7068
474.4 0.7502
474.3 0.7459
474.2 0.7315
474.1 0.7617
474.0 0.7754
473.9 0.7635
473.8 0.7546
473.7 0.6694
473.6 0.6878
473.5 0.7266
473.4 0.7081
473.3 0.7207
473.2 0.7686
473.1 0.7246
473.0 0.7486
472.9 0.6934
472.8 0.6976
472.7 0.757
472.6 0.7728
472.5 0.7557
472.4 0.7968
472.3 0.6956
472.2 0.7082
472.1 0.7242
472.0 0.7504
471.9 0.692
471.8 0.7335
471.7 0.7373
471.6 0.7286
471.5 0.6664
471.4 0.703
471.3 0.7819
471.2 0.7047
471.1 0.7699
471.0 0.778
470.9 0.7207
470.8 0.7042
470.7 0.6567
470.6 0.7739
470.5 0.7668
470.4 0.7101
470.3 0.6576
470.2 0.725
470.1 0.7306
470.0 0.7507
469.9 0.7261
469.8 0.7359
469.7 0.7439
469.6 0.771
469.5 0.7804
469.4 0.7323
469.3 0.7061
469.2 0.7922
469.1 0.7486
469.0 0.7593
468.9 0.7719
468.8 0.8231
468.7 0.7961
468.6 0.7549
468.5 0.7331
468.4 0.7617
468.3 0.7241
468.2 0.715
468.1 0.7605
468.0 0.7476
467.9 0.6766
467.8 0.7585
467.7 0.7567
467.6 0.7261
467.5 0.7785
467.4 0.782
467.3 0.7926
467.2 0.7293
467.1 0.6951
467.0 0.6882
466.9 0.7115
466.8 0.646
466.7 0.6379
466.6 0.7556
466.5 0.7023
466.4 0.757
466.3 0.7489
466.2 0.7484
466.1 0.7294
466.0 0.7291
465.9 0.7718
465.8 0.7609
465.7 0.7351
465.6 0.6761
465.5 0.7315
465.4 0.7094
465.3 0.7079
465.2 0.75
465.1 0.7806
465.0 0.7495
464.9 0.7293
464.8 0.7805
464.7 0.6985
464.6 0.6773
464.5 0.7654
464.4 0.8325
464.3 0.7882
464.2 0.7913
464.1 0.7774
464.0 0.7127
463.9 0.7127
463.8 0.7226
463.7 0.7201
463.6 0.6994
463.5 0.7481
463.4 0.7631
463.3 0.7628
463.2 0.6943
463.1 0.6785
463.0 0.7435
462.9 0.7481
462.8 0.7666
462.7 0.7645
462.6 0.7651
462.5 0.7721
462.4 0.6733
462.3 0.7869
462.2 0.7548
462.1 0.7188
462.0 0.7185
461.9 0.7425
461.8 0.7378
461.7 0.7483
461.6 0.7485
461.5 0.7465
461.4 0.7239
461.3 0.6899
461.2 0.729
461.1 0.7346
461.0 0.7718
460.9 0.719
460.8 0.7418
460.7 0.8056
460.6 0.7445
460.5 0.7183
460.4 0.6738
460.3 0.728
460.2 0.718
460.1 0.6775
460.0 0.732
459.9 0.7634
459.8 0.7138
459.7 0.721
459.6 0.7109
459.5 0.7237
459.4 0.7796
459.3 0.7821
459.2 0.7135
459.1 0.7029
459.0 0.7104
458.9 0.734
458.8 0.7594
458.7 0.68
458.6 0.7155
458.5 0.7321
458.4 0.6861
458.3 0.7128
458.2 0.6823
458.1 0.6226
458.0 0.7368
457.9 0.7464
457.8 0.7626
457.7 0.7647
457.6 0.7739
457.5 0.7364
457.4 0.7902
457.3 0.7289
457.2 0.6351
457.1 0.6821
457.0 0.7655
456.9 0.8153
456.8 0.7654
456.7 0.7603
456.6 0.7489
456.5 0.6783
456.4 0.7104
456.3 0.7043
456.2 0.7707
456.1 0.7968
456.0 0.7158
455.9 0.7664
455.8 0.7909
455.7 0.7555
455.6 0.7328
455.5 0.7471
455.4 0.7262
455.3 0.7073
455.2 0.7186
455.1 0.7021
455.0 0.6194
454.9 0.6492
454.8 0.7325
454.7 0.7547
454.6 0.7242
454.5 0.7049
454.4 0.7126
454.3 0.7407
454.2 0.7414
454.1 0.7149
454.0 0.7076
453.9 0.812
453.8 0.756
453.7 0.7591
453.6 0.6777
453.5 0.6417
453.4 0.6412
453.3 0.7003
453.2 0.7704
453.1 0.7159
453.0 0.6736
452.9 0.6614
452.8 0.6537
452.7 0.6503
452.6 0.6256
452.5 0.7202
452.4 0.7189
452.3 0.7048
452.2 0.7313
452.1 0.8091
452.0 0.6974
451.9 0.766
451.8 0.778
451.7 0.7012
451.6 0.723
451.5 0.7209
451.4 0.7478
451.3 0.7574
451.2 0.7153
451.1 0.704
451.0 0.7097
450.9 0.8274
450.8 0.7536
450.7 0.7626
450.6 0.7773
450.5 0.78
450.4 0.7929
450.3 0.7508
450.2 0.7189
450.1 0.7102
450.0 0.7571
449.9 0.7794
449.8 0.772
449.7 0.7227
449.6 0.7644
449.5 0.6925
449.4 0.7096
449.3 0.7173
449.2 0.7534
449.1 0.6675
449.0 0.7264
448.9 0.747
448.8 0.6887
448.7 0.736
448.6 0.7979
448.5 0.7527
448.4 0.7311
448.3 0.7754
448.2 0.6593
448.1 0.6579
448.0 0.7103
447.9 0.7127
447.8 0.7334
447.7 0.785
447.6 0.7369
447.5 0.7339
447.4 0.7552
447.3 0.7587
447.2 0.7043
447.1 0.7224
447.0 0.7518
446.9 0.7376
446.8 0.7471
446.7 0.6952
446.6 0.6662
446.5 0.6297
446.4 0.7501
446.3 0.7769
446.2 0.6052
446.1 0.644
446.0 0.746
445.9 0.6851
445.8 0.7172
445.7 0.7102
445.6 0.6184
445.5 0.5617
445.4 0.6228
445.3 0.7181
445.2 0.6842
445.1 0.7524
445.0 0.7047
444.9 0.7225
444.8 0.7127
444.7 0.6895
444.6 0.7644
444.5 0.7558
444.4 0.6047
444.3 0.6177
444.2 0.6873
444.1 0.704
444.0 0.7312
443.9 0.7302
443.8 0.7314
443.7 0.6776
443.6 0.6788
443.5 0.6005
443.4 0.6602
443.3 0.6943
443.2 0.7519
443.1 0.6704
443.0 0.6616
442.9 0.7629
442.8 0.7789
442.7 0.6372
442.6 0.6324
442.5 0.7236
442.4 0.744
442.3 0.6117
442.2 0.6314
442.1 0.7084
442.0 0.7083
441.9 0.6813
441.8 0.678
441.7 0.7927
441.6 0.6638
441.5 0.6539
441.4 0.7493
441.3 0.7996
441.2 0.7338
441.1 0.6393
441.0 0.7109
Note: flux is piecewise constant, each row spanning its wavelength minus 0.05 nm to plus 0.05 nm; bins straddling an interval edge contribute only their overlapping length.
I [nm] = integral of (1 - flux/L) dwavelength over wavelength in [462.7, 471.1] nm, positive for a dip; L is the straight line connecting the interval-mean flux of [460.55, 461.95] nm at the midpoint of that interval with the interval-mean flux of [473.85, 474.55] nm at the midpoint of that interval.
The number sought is 0.063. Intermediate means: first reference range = 0.742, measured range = 0.739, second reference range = 0.748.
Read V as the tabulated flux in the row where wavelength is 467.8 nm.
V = 0.7585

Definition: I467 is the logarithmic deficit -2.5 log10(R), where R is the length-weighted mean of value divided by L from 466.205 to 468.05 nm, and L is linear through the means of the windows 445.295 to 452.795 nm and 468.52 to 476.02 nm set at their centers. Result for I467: 0.01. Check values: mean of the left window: 0.722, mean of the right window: 0.739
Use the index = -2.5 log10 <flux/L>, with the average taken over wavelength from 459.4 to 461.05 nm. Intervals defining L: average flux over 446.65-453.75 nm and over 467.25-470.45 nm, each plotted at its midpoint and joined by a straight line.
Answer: 0.012 mag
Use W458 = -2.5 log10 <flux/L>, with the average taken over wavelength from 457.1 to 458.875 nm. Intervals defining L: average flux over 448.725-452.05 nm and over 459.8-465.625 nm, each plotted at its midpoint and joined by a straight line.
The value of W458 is 0.03 mag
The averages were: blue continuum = 0.739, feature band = 0.721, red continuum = 0.737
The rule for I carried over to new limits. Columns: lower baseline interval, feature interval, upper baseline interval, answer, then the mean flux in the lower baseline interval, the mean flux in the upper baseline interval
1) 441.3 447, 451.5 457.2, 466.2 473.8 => -0.10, 0.694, 0.734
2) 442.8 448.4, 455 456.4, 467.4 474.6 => -0.04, 0.702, 0.738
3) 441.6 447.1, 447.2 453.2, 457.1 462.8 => -0.20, 0.694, 0.73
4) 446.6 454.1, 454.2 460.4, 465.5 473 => 0.03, 0.728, 0.735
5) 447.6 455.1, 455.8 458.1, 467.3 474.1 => -0.04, 0.725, 0.739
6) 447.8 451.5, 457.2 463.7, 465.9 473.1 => 0.04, 0.737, 0.736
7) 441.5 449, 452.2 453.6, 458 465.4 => 0.06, 0.703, 0.733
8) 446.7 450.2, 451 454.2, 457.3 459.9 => 0.07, 0.732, 0.728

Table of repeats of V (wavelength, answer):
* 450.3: 0.7508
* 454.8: 0.7325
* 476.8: 0.7262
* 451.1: 0.704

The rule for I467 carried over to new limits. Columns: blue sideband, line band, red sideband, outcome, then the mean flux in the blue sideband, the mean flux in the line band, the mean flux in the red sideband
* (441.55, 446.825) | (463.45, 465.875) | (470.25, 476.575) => -0.03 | 0.691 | 0.74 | 0.734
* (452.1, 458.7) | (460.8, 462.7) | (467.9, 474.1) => -0.02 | 0.72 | 0.739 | 0.737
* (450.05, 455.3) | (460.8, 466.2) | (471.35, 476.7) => -0.02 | 0.722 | 0.74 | 0.734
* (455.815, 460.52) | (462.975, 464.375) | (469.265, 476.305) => -0.01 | 0.729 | 0.738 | 0.736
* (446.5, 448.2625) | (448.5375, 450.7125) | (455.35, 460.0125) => -0.03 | 0.719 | 0.742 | 0.734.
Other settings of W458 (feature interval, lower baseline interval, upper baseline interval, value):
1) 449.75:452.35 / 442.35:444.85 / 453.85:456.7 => -0.05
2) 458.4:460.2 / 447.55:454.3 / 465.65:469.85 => 0.01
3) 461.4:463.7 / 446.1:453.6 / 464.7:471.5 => -0.01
